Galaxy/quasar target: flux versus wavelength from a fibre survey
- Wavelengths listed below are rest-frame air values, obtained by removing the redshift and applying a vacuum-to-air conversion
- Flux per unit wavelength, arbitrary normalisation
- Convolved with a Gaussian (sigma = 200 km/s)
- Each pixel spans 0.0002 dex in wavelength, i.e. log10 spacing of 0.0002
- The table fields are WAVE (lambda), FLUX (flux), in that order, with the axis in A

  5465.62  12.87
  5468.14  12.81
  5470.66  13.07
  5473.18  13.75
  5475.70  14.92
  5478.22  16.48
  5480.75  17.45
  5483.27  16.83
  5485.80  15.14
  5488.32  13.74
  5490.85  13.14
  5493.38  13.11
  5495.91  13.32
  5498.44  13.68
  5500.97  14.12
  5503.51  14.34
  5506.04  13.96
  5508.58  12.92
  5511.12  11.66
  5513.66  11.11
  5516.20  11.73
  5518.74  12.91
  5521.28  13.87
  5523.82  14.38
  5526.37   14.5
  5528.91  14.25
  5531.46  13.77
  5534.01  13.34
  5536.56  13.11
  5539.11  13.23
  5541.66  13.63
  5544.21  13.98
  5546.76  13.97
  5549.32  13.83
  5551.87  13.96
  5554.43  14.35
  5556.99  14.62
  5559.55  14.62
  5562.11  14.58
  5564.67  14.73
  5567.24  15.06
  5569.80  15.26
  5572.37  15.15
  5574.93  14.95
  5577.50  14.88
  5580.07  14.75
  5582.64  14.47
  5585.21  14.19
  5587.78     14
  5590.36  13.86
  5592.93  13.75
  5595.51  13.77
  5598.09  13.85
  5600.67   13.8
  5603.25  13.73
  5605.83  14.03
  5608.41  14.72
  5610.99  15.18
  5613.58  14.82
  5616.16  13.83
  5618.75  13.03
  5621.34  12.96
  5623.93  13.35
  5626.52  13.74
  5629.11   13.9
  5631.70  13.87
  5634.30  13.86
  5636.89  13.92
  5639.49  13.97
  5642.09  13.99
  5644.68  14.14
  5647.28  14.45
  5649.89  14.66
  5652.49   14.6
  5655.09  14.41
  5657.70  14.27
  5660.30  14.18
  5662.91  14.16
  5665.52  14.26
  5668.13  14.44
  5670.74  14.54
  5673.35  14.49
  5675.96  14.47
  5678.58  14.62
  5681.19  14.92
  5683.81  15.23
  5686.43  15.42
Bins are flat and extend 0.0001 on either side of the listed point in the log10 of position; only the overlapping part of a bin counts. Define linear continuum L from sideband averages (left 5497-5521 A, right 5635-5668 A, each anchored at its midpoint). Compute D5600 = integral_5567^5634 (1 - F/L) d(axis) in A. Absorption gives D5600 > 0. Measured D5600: -1.8 A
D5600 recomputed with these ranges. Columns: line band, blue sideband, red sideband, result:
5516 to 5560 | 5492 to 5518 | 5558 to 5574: 0.6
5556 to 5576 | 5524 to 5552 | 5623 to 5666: -1.4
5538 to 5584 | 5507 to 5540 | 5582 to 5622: -3.0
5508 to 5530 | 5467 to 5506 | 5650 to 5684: 2.1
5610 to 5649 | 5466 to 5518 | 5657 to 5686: 1.2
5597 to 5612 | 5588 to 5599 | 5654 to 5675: -0.3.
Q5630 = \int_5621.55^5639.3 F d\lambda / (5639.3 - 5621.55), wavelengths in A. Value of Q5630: 13.7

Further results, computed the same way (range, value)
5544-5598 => 14.4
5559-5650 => 14.2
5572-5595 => 14.4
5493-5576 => 13.8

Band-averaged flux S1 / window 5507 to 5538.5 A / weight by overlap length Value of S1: 13.1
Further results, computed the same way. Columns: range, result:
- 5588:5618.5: 14.1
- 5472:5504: 14.6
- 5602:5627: 13.9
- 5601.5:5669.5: 14.1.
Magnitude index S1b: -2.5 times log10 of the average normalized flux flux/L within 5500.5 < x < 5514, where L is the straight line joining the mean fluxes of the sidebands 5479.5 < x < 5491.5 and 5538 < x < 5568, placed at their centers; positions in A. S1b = 0.15 mag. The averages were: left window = 15.4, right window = 14.2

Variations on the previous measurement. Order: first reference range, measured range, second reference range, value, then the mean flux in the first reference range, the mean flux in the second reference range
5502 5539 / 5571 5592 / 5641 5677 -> -0.06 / 13.3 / 14.4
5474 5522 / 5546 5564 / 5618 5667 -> -0.03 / 13.9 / 14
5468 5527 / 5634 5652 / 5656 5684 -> 0.02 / 13.9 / 14.5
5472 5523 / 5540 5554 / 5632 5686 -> 0.01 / 13.9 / 14.4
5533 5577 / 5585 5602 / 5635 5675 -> 0.03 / 14.3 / 14.3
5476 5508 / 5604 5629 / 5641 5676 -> 0.04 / 14.6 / 14.4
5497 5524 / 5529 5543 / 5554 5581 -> 0.03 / 13.1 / 14.8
